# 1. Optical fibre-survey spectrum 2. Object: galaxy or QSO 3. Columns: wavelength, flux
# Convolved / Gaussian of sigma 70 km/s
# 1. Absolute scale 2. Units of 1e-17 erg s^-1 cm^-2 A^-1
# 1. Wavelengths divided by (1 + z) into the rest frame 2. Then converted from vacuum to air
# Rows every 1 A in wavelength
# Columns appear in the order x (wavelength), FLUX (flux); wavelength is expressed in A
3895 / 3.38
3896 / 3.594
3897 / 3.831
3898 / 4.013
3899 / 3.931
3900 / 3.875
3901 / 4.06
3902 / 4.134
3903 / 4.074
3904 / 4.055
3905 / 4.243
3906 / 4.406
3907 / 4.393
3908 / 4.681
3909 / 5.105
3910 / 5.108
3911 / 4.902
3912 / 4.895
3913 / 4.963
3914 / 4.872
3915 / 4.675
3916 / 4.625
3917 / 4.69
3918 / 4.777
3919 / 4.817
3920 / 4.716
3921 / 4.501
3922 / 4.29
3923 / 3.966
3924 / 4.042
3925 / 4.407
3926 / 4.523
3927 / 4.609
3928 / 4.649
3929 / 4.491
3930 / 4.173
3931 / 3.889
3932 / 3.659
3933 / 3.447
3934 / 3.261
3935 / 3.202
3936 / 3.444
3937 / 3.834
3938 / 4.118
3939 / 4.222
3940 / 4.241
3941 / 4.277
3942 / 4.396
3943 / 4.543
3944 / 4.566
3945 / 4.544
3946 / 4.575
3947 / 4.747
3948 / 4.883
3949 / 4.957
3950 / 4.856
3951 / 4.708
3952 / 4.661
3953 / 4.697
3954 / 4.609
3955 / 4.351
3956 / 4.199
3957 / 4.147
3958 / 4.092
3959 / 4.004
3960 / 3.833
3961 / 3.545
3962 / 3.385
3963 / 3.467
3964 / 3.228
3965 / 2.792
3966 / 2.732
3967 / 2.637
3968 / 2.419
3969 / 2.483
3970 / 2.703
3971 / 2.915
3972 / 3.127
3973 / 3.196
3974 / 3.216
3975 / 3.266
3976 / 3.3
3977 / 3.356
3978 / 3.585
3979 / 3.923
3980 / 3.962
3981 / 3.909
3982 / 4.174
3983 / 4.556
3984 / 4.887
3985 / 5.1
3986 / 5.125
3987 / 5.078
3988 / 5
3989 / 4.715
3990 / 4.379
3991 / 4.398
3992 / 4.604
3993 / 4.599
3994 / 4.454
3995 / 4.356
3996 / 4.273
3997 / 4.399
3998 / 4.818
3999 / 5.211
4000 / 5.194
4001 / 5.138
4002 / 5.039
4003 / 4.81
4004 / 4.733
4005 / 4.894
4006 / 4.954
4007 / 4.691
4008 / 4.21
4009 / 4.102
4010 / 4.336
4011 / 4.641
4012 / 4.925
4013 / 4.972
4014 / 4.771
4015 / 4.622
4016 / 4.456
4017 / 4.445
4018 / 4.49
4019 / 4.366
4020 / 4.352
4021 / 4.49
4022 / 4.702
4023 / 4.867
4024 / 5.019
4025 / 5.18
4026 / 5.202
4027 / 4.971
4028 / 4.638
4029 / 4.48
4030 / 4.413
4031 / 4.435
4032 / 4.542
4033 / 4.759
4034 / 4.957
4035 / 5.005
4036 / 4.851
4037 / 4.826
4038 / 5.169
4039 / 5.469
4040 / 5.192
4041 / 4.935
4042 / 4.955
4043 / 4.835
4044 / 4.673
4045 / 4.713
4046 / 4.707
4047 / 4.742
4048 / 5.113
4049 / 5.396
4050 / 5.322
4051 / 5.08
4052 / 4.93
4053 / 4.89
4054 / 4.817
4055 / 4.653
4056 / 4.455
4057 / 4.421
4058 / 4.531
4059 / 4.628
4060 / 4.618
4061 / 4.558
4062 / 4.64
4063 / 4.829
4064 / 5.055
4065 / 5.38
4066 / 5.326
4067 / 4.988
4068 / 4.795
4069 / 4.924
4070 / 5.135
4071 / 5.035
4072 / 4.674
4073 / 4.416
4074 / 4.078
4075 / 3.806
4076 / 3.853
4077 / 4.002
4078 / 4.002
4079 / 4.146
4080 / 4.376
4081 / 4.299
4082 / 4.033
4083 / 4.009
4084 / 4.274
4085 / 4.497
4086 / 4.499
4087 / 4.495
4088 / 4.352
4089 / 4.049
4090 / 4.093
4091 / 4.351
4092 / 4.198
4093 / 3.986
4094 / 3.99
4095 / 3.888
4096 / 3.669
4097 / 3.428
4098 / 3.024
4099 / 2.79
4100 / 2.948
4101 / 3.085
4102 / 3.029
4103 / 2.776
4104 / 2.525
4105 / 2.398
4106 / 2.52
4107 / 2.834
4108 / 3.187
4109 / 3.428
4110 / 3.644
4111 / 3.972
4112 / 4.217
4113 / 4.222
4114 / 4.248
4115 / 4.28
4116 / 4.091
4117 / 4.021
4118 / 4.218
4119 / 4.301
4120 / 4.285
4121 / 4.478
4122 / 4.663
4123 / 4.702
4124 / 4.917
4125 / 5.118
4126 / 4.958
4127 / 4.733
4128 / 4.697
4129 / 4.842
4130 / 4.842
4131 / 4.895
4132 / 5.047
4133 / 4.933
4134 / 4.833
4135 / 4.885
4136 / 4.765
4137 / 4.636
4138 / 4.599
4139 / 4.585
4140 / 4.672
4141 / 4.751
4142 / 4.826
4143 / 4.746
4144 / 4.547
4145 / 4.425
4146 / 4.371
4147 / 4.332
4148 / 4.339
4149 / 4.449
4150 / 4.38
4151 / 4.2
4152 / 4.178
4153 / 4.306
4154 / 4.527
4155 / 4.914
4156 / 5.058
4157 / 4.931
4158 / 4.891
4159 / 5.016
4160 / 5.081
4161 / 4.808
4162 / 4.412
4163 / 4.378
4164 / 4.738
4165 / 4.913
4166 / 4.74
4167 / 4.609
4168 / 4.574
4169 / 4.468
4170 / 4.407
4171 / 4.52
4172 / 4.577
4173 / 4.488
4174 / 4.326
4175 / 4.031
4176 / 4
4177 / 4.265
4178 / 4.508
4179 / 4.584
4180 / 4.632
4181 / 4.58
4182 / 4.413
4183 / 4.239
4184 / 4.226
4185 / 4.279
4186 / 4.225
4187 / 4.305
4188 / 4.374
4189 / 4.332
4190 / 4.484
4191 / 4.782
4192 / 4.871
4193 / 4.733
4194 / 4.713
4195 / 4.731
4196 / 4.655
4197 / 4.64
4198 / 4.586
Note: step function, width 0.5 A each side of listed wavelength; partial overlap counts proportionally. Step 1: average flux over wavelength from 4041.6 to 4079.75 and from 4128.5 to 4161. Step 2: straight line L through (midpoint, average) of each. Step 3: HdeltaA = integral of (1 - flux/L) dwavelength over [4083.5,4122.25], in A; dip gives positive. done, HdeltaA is 7.7 A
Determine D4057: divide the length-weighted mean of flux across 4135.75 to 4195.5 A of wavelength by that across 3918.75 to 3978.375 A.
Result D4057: 1.16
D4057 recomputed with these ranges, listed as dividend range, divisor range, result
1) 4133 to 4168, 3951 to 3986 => 1.26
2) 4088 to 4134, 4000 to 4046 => 0.84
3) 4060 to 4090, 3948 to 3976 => 1.23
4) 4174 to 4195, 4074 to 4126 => 1.14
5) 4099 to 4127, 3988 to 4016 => 0.82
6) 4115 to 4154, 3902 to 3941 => 1.06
